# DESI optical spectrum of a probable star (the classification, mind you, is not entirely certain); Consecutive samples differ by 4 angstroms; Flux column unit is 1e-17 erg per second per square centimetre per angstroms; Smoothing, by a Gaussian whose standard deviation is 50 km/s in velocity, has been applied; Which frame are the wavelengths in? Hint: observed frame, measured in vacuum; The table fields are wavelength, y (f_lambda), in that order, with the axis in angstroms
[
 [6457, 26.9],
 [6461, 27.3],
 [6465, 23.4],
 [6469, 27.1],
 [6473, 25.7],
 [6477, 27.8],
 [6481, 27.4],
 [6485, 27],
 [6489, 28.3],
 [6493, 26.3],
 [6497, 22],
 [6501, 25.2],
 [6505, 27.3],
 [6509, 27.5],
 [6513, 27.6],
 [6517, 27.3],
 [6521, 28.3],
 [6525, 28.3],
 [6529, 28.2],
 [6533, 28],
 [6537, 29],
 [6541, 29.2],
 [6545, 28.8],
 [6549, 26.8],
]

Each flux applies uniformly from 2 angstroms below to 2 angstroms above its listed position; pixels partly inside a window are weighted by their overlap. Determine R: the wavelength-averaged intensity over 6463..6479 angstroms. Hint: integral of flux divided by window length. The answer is 26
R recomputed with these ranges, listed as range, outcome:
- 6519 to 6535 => 28.2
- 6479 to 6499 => 26.2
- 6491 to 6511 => 25.7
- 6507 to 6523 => 27.7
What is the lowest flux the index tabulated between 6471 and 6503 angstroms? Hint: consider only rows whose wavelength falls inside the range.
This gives 22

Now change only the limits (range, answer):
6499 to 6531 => 25.2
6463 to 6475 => 23.4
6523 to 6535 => 28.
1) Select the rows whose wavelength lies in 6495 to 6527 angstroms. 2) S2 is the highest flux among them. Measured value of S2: 28.3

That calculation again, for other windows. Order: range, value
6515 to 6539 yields 29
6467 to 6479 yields 27.8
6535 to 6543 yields 29.2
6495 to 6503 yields 25.2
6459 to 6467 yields 27.3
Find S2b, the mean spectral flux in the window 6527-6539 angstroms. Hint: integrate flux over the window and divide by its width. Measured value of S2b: 28.4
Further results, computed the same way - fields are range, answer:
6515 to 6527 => 28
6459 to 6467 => 25.4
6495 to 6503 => 23.6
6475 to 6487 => 27.4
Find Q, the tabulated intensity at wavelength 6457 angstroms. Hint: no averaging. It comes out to 26.9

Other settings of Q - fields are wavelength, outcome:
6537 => 29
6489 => 28.3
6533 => 28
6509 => 27.5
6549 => 26.8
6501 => 25.2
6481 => 27.4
